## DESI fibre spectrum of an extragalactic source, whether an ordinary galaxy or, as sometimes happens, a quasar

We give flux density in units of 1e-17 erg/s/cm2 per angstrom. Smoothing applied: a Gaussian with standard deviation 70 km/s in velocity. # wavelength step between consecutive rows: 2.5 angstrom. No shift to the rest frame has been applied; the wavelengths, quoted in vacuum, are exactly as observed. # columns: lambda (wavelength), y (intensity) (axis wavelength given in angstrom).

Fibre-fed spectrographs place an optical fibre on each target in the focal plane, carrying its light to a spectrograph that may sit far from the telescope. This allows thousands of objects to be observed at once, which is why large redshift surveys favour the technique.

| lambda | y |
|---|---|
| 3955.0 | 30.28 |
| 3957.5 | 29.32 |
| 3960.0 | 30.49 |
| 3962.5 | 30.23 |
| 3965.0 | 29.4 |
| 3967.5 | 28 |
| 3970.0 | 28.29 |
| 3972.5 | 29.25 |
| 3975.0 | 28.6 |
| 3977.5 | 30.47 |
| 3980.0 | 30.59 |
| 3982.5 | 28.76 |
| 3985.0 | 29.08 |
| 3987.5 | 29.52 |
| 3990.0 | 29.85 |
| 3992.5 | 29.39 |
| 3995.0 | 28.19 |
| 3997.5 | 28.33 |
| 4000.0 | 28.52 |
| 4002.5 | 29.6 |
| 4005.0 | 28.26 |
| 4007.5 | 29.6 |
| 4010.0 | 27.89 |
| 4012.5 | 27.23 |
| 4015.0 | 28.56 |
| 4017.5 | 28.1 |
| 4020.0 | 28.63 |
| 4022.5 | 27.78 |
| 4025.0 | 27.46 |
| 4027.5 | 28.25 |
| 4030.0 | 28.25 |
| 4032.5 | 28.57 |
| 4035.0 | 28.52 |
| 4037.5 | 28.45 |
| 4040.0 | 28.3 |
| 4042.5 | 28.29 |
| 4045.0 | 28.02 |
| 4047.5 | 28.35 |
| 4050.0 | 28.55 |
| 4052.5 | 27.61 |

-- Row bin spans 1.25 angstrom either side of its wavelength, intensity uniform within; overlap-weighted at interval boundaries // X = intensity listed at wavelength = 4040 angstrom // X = 28.3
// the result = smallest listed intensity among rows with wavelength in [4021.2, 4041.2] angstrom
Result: 27.46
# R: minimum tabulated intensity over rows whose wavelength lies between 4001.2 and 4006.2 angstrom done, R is 28.26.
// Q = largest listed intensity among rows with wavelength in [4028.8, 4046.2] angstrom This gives 28.57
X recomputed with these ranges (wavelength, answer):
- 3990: 29.85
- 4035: 28.52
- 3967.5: 28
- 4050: 28.55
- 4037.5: 28.45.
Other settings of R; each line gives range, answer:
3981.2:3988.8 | 28.76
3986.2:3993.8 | 29.39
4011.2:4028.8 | 27.23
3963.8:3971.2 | 28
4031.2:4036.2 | 28.52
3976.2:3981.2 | 30.47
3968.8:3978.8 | 28.29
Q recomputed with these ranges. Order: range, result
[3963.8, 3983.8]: 30.59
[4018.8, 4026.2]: 28.63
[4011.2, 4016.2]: 28.56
